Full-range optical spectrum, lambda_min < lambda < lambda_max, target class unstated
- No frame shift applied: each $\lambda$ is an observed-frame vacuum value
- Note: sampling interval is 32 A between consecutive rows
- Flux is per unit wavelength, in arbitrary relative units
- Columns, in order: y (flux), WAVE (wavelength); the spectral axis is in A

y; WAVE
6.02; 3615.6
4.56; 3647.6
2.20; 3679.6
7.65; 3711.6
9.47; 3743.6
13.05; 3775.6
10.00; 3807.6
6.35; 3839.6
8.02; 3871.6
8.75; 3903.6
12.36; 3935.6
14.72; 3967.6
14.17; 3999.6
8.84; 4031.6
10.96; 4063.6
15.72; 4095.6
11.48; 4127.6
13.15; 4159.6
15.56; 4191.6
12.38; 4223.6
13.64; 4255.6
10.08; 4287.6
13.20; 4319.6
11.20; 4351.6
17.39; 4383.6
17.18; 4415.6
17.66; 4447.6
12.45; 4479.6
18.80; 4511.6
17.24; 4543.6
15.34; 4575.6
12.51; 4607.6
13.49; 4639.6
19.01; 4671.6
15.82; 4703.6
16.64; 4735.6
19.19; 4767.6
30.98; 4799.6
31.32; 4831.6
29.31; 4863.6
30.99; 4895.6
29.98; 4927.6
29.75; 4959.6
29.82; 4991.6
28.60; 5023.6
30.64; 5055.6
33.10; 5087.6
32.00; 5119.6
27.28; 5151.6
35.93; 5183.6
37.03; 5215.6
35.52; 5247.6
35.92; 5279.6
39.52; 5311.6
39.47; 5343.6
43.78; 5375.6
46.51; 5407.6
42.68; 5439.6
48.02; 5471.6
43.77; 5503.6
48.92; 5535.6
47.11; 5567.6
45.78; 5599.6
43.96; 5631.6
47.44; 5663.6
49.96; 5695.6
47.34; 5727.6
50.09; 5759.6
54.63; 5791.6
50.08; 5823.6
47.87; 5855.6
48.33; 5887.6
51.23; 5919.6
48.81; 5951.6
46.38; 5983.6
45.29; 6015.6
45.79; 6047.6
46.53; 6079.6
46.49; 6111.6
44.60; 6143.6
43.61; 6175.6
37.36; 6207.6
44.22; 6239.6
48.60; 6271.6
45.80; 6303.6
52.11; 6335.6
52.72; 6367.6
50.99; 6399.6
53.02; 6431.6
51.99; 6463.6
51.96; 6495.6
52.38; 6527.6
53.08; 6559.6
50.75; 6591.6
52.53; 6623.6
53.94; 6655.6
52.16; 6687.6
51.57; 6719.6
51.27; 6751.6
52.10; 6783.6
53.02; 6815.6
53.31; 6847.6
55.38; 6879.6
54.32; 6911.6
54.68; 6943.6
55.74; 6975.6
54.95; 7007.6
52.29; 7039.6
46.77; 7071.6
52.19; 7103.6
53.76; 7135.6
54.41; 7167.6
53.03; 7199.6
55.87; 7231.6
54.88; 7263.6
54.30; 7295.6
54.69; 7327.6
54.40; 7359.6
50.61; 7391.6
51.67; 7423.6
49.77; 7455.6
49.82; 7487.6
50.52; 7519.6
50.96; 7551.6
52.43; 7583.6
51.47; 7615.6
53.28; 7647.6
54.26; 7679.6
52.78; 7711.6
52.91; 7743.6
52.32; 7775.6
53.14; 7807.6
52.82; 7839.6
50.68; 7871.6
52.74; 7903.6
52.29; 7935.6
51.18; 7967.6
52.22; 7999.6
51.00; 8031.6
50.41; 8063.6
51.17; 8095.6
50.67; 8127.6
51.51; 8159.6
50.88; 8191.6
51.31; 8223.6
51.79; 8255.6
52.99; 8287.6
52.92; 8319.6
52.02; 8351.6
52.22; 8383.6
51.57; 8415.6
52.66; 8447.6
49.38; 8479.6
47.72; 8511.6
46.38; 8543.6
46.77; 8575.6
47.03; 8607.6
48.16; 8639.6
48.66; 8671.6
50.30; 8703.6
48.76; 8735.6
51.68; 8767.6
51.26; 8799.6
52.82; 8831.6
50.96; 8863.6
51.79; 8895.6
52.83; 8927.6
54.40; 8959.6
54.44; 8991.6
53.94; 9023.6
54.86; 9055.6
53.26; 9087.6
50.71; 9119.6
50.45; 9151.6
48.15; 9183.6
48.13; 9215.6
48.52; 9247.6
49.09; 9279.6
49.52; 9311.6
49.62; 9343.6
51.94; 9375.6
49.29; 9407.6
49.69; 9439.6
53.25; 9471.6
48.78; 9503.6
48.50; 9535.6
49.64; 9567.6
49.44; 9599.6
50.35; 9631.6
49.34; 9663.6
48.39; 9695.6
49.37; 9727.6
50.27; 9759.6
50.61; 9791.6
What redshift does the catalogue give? 0.198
